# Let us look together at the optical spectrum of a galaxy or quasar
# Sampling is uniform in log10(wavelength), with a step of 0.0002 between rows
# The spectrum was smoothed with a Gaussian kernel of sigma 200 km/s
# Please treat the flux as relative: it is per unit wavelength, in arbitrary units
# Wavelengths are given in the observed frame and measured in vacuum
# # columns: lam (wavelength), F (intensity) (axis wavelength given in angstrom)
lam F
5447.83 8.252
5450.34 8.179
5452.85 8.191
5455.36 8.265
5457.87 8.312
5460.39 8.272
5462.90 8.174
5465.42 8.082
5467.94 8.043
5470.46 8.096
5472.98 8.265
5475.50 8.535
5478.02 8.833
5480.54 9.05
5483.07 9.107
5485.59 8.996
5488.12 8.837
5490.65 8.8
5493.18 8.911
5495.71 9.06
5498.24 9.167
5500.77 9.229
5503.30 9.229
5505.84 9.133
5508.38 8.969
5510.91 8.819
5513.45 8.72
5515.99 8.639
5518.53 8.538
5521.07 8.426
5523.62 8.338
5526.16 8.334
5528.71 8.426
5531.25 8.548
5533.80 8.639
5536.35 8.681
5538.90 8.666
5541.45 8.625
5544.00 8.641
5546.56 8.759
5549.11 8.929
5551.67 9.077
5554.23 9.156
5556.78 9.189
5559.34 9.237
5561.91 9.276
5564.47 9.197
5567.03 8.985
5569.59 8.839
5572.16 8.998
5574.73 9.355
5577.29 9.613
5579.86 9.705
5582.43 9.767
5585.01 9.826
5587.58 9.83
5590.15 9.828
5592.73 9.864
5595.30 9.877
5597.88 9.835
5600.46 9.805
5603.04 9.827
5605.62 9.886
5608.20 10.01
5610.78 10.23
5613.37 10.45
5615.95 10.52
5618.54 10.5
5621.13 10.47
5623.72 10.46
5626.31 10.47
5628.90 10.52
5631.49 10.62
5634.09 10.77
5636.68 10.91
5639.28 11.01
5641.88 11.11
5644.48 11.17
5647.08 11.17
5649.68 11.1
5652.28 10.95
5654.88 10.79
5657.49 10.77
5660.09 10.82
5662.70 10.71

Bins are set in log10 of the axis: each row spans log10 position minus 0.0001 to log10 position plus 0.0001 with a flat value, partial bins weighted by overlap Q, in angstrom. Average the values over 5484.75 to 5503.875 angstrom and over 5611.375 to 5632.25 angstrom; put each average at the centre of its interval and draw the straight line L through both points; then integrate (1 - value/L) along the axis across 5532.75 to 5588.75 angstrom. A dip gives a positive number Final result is 3.73 angstrom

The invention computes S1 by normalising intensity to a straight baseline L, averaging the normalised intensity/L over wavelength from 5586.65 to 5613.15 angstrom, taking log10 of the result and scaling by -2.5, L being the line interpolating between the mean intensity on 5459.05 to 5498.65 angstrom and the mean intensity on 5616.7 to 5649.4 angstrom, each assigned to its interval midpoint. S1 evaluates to 0.041 mag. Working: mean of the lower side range 8.63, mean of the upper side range 10.8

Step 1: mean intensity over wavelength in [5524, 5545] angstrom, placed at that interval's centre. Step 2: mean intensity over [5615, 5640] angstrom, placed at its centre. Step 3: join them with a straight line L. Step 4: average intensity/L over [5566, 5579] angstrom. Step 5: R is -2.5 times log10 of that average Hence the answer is 0.026 mag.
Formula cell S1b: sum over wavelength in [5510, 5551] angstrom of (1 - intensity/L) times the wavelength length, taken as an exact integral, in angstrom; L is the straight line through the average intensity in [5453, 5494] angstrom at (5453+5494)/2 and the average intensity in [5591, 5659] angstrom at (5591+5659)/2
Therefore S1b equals 2.9 angstrom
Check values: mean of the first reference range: 8.52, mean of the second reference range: 10.5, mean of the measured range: 8.61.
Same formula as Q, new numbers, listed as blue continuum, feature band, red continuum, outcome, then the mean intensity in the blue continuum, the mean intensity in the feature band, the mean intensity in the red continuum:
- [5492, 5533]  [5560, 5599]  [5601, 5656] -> 1.3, 8.78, 9.51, 10.6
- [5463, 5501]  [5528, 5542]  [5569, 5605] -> 0.9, 8.7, 8.61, 9.66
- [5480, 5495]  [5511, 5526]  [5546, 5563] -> 0.8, 8.95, 8.54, 9.1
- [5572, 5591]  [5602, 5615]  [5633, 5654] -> 0.2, 9.65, 10.1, 11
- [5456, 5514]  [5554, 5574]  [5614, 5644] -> 1.4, 8.72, 9.11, 10.7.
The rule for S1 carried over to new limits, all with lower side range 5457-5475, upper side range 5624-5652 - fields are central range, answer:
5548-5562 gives 0.05 mag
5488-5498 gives -0.04 mag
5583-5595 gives 0.03 mag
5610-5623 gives 0.01 mag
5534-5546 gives 0.08 mag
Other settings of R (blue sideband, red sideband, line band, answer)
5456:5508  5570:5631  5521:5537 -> 0.09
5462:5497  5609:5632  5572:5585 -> 0.04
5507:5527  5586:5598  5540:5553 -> 0.04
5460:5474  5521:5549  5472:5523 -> -0.07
